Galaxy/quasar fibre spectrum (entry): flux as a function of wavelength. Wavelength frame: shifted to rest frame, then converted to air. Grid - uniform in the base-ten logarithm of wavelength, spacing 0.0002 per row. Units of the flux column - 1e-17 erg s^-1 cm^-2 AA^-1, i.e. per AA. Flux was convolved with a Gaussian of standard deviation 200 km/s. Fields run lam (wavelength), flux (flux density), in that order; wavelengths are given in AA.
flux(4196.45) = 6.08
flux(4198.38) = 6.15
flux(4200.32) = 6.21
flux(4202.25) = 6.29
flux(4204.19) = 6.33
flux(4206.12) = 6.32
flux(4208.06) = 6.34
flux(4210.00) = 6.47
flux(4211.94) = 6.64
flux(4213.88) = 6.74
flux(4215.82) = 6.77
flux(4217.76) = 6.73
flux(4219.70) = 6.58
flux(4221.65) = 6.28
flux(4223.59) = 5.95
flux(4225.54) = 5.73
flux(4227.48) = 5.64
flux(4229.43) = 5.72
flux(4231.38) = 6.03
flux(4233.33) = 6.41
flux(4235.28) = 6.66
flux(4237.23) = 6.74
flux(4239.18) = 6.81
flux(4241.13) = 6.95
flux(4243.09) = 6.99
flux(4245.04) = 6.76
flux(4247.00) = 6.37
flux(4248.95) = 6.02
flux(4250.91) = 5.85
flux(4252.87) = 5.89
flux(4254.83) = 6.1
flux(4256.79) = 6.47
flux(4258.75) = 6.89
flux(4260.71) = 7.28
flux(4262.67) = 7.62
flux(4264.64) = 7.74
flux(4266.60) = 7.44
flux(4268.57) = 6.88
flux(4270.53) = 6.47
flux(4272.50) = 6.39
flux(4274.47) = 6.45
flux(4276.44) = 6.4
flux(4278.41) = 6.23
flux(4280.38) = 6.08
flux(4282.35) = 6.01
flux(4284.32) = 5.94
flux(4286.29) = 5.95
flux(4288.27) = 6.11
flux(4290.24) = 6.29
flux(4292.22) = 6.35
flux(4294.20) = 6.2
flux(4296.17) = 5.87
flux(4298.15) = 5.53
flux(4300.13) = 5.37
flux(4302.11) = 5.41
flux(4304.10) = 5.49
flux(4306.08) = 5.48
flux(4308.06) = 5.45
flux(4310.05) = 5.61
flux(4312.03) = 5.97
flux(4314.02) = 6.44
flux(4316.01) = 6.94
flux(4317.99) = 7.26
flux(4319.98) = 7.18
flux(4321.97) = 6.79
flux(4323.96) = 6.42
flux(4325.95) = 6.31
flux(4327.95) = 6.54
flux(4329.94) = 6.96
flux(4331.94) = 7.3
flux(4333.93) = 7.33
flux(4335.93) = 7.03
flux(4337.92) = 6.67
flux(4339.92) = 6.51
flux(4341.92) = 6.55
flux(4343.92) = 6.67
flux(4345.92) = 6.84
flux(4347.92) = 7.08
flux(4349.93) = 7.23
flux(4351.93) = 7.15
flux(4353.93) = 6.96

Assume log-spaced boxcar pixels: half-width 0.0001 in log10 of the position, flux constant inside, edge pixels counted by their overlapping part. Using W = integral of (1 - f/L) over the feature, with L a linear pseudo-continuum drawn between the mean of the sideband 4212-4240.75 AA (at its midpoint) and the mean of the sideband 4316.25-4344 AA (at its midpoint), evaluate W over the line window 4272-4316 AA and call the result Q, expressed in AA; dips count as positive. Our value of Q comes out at 4.6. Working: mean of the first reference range 6.37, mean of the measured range 5.97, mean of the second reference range 6.83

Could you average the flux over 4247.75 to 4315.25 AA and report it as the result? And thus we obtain 6.23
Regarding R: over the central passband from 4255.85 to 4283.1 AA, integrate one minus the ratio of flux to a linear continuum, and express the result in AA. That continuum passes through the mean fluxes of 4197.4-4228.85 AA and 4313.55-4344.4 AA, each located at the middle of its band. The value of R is -0.8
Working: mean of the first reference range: 6.32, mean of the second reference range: 6.82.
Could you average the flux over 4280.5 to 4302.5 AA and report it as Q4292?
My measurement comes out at 5.93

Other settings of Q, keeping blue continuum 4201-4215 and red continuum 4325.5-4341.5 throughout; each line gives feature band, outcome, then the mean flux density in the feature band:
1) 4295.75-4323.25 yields 2.85 AA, 6.06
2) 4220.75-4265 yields 0.68 AA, 6.46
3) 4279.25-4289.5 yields 1.01 AA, 6.03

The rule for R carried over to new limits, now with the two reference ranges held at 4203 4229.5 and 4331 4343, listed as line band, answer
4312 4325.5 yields 0.1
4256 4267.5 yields -1.3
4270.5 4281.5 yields 0.5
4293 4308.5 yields 2.6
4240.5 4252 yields 0.0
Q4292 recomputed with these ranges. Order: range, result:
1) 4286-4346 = 6.35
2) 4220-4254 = 6.29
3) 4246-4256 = 6.05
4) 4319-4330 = 6.68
